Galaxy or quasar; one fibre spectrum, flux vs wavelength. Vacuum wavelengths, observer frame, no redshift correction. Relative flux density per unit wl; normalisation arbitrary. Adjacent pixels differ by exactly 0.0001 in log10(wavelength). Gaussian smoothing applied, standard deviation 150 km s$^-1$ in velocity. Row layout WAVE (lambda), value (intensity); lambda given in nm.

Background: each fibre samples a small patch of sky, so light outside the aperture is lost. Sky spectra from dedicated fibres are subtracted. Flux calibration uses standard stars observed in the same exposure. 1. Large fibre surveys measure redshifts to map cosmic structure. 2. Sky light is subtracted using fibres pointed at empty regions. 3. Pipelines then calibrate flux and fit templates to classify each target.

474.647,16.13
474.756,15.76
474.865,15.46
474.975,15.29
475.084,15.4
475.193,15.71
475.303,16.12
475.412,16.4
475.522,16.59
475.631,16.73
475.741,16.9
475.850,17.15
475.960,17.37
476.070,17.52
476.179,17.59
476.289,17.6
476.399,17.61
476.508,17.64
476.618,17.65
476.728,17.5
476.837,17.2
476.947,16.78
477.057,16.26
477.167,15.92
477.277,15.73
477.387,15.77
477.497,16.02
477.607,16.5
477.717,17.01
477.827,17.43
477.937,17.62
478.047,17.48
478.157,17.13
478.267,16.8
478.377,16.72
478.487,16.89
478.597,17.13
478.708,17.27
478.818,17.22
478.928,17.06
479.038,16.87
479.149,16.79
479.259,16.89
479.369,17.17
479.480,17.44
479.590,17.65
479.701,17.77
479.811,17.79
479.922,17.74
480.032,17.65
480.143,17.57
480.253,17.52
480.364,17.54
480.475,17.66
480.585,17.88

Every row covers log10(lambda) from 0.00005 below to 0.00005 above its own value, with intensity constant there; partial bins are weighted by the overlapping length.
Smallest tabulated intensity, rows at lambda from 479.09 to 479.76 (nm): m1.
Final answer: 16.79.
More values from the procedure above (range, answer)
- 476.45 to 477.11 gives 16.26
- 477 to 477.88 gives 15.73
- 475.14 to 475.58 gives 15.71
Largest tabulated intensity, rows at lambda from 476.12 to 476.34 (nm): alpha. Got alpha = 17.6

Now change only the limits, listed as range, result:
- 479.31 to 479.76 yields 17.77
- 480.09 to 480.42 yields 17.57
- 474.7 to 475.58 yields 16.59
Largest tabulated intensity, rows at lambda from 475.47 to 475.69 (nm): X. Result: 16.73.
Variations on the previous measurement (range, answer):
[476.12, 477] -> 17.65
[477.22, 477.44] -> 15.77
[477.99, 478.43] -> 17.48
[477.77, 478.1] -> 17.62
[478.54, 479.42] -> 17.27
